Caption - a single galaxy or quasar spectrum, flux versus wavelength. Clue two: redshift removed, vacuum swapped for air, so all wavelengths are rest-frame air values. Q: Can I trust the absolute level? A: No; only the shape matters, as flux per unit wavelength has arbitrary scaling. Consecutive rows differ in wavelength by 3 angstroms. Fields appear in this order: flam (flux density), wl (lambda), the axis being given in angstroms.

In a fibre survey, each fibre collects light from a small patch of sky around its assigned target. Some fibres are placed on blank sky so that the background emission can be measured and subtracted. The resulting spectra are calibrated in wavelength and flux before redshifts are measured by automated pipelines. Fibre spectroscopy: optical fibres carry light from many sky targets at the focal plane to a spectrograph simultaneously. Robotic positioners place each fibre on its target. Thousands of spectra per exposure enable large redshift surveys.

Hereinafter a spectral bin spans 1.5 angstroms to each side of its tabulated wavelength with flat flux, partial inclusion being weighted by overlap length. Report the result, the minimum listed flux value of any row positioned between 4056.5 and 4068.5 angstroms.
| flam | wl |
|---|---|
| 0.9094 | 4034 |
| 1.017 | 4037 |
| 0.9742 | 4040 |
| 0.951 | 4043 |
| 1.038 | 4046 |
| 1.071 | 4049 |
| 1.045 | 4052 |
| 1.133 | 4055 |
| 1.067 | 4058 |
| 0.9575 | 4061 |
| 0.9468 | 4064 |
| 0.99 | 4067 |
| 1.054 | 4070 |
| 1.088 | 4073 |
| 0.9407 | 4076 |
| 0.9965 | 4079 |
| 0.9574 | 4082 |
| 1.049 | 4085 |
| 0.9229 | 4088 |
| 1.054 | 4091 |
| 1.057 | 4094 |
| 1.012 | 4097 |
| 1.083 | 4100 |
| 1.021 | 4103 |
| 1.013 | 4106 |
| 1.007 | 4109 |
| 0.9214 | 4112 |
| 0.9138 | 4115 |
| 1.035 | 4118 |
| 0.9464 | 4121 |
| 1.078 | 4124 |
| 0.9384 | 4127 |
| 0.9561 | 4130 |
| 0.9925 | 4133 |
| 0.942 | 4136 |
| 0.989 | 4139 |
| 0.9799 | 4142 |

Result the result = 0.9468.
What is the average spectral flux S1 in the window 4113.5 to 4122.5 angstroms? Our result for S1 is 0.965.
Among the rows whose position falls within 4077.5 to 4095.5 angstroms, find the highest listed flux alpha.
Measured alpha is 1.057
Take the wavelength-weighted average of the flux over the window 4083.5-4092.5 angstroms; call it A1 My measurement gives 1.01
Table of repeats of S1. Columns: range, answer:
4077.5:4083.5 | 0.977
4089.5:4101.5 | 1.05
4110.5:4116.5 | 0.918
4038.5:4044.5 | 0.963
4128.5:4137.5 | 0.964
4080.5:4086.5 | 1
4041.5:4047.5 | 0.994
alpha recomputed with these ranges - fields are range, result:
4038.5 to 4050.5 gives 1.071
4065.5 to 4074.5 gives 1.088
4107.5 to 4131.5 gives 1.078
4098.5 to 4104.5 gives 1.083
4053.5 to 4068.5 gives 1.133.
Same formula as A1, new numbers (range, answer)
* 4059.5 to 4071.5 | 0.987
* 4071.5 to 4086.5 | 1.01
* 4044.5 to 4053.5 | 1.05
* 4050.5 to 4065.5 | 1.03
